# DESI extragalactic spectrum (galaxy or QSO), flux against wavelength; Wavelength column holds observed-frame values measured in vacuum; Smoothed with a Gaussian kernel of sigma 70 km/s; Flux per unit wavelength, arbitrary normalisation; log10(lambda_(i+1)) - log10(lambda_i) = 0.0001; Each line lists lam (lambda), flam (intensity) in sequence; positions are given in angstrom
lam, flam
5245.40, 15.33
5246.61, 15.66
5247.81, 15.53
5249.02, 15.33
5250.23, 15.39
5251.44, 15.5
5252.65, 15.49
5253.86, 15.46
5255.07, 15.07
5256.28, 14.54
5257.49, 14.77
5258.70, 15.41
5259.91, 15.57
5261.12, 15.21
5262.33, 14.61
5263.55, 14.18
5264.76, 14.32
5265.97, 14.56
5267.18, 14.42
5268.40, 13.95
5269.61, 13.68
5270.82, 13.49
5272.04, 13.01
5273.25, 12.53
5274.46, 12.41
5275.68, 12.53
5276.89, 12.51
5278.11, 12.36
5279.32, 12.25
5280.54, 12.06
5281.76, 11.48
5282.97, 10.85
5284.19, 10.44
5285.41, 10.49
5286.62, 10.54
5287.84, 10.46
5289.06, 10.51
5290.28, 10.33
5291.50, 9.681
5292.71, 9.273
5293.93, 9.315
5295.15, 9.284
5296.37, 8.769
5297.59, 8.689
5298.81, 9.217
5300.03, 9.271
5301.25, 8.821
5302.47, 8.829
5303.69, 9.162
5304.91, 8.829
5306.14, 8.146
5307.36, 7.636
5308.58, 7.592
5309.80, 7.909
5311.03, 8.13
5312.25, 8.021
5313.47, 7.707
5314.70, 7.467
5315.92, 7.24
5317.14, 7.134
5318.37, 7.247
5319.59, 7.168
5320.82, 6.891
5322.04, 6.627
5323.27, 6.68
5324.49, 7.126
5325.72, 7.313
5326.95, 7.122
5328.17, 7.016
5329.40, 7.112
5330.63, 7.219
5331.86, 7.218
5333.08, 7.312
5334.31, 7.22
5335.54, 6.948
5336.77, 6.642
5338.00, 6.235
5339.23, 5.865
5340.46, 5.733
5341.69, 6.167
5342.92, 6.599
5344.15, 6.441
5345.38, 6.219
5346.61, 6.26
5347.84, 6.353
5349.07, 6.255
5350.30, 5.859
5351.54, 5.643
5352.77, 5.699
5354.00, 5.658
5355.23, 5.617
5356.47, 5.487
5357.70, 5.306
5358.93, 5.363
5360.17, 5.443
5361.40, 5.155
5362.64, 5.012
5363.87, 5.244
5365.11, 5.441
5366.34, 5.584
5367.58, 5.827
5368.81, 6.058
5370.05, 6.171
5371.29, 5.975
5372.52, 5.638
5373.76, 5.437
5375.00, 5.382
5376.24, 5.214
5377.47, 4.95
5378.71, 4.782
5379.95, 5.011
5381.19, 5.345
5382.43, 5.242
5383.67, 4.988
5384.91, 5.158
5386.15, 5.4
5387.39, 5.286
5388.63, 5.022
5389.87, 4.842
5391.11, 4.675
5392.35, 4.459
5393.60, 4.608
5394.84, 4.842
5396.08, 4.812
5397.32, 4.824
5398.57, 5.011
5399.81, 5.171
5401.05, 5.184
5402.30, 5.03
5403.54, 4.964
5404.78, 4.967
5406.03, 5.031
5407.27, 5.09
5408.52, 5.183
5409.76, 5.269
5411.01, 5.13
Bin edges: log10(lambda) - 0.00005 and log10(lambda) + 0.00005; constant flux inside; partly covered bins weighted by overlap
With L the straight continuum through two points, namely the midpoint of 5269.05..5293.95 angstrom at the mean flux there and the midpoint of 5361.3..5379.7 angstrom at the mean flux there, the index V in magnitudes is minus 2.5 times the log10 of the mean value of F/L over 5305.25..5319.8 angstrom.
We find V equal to 0.22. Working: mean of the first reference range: 11.5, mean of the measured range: 7.65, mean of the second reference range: 5.46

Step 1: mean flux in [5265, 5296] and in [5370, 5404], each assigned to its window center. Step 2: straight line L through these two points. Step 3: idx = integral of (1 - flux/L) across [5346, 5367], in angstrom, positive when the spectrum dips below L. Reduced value 4.16 angstrom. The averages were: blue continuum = 11.7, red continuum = 5.1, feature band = 5.61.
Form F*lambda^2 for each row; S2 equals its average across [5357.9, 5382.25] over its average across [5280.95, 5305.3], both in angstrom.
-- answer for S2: 0.6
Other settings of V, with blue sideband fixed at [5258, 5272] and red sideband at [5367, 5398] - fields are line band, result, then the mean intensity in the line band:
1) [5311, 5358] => 0.32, 6.66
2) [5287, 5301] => 0.27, 9.52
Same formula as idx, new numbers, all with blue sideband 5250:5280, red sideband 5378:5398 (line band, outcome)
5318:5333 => 3.9 angstrom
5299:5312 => 3.1 angstrom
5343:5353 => 2.3 angstrom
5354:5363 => 2.2 angstrom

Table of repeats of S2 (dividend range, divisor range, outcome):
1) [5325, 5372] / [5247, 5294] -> 0.48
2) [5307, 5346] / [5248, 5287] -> 0.53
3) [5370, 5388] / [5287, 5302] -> 0.58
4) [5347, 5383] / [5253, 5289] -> 0.43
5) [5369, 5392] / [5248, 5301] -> 0.44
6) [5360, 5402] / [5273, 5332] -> 0.60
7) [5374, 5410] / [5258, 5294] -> 0.42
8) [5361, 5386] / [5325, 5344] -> 0.81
